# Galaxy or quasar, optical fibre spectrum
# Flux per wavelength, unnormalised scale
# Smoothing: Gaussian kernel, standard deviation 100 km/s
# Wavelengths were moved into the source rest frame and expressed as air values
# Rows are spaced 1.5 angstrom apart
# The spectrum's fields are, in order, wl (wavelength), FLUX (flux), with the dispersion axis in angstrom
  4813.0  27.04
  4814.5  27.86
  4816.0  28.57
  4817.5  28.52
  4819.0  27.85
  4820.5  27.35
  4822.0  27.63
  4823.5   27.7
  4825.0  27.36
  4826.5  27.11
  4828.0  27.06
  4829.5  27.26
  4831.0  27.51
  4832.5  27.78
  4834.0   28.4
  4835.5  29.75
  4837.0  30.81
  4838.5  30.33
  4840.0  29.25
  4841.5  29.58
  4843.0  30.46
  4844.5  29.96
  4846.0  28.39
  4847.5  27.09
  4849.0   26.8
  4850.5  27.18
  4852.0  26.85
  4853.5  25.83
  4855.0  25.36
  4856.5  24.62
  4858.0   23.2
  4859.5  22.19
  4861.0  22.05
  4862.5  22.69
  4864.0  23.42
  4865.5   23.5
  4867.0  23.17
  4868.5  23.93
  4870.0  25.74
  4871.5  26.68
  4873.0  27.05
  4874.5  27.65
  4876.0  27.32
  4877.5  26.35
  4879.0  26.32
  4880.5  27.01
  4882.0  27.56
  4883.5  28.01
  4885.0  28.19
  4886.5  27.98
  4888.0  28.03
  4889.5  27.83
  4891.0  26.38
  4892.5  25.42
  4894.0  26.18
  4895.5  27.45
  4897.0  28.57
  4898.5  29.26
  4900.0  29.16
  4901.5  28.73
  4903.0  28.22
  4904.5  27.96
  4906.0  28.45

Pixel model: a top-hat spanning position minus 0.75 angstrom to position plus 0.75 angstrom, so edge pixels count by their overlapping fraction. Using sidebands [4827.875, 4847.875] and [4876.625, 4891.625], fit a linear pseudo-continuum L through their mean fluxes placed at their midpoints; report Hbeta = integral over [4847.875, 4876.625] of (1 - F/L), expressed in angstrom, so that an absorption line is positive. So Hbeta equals 3.14 angstrom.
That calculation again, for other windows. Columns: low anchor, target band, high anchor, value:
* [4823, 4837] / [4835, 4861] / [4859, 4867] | -2.2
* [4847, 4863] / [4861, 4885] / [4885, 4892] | 0.6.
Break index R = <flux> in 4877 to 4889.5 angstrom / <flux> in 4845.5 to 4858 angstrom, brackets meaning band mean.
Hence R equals 1.05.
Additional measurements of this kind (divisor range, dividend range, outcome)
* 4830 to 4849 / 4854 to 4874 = 0.83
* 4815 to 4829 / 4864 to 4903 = 0.97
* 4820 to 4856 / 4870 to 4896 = 0.97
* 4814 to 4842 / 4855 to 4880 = 0.88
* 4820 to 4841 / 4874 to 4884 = 0.96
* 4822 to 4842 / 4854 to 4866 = 0.82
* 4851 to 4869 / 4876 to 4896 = 1.13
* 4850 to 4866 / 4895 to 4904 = 1.18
